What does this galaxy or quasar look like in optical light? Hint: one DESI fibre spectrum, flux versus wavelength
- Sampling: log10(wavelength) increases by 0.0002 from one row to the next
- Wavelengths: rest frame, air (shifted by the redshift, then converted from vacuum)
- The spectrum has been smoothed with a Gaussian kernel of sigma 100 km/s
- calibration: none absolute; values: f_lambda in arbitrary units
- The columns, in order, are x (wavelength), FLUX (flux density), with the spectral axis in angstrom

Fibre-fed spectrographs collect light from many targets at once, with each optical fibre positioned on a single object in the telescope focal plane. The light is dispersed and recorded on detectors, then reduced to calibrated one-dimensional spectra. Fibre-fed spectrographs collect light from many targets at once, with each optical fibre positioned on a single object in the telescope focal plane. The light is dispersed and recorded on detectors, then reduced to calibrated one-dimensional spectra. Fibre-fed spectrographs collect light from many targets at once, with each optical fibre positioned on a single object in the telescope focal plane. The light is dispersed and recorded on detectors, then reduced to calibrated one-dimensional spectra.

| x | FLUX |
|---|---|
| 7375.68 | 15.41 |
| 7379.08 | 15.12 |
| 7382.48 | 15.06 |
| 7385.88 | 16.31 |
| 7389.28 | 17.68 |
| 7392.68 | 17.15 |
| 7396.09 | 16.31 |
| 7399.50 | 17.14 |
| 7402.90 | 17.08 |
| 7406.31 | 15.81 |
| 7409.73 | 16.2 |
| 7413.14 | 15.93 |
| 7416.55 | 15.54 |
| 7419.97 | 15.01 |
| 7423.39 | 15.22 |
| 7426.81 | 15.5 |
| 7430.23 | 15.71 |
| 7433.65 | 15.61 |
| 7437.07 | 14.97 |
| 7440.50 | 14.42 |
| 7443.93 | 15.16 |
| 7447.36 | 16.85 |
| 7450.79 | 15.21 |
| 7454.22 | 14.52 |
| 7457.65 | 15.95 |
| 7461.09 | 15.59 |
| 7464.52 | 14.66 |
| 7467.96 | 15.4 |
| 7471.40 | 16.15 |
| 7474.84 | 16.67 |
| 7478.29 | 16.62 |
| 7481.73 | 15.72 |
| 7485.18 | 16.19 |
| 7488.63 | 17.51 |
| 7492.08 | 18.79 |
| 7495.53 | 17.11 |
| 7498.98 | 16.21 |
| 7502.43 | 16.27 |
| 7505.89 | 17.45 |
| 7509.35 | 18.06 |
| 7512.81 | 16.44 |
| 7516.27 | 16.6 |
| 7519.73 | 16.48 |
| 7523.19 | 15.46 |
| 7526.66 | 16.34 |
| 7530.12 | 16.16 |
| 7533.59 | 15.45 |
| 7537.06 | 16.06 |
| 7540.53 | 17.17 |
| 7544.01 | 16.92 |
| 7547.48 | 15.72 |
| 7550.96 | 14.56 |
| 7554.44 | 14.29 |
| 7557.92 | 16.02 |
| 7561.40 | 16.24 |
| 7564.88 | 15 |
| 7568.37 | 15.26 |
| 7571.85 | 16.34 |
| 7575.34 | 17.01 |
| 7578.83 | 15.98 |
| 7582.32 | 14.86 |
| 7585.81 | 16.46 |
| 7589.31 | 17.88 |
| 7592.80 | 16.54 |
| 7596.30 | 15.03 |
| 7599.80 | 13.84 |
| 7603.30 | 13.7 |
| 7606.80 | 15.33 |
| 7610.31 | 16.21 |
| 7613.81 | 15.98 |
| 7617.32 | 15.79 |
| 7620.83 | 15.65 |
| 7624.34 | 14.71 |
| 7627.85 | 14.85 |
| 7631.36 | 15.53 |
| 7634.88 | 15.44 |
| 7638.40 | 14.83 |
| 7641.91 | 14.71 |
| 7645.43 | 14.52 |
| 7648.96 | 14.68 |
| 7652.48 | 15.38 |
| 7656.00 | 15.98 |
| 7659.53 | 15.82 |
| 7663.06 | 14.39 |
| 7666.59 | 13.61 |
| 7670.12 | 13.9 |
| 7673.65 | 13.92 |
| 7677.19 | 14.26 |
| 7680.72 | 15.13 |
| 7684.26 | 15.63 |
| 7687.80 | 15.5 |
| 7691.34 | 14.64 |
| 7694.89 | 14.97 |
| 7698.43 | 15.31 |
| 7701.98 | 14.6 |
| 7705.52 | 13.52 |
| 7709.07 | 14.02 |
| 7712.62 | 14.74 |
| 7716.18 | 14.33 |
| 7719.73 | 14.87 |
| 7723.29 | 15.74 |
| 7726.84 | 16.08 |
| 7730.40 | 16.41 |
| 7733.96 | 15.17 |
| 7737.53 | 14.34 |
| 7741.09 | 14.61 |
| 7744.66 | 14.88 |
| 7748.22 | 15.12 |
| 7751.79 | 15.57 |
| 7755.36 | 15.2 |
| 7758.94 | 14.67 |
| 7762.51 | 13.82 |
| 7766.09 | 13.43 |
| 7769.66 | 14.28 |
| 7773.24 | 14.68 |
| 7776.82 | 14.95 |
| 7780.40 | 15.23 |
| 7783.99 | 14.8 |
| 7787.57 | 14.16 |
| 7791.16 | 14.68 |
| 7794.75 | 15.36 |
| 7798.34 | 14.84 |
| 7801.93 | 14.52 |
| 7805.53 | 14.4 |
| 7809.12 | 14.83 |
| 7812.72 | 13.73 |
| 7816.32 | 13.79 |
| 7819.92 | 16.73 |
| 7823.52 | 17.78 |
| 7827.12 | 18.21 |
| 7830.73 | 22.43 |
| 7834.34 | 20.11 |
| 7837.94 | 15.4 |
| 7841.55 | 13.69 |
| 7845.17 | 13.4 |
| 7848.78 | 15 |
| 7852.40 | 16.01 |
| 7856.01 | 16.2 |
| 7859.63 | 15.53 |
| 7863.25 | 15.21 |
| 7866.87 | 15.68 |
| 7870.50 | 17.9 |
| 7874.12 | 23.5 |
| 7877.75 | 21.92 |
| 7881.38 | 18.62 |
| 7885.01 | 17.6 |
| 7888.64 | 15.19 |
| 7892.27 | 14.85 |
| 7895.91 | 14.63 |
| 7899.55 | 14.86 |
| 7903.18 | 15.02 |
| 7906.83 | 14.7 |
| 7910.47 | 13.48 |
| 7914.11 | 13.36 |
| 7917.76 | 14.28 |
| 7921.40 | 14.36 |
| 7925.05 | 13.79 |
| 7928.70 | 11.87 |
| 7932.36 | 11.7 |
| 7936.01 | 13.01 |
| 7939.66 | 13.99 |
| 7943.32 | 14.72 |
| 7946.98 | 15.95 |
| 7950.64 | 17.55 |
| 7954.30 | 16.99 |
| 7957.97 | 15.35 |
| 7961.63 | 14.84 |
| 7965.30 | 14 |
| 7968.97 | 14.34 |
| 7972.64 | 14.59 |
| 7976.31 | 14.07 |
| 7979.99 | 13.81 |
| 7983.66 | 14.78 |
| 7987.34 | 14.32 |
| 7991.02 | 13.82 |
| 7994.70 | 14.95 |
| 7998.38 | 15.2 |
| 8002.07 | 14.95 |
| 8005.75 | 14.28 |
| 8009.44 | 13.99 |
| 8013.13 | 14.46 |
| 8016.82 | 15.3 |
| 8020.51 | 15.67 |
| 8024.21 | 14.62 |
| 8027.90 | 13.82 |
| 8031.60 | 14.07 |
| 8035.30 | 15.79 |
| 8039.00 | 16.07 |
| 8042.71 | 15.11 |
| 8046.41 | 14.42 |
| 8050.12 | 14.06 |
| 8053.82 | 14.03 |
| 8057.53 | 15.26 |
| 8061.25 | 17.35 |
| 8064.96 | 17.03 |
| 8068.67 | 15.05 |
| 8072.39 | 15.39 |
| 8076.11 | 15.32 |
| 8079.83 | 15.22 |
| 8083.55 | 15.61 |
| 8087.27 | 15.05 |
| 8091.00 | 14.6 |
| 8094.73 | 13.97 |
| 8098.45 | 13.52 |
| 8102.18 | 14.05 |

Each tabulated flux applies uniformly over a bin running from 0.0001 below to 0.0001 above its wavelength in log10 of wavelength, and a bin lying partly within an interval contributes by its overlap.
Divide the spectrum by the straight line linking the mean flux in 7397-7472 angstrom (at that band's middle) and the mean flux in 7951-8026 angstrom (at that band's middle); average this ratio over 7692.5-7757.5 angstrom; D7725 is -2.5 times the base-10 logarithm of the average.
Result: 0.02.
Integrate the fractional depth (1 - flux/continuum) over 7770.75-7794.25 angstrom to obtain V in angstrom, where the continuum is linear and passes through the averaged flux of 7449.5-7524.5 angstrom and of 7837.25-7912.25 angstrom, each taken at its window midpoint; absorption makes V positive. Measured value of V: 2.0 angstrom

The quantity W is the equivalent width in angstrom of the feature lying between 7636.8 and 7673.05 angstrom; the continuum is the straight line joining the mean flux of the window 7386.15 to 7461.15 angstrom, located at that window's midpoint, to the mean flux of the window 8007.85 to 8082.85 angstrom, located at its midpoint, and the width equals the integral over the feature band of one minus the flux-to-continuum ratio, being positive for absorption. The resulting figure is 1.9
